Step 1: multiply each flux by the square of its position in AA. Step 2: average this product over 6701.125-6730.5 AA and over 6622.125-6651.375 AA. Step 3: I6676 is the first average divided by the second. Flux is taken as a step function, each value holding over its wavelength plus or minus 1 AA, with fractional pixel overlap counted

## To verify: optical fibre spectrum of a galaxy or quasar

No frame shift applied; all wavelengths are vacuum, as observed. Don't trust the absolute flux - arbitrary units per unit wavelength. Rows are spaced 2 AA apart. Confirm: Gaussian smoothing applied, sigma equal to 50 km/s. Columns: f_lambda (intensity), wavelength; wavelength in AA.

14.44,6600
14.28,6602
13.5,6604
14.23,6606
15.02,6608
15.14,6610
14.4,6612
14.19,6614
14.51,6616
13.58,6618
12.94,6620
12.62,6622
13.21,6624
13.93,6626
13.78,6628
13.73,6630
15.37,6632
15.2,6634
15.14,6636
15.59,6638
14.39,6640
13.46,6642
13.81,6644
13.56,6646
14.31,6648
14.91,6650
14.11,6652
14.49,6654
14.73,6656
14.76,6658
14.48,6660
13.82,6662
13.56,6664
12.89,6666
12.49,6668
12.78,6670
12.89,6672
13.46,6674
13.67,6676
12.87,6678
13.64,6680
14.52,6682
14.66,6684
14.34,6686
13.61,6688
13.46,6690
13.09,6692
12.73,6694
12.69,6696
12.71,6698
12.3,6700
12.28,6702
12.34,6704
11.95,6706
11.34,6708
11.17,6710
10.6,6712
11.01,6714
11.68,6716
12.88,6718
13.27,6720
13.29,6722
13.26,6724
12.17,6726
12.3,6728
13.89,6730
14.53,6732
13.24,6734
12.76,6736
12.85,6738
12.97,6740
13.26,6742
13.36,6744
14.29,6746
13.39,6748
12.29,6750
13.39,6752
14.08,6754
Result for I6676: 0.88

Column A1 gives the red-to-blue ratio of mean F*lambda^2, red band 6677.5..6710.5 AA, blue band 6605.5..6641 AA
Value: 0.93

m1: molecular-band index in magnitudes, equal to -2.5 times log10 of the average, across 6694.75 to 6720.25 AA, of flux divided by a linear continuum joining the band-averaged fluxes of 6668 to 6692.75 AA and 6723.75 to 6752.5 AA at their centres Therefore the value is 0.12 mag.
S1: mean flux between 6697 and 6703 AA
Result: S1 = 12.4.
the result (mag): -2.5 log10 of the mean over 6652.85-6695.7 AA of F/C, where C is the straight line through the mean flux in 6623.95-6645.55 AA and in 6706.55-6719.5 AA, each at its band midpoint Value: -0.06 mag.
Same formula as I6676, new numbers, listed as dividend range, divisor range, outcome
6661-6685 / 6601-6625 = 0.98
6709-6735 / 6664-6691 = 0.94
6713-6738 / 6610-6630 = 0.96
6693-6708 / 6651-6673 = 0.91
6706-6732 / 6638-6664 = 0.88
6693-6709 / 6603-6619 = 0.88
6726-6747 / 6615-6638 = 0.98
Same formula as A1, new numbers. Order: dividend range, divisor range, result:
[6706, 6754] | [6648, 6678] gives 0.95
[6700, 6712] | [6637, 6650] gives 0.84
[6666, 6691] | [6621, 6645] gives 0.97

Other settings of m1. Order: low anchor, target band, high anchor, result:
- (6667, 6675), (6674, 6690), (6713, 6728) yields -0.084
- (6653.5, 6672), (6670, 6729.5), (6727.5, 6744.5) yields 0.059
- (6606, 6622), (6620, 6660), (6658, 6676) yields -0.036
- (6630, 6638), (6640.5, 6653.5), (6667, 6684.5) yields 0.038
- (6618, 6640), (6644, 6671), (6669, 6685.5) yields -0.008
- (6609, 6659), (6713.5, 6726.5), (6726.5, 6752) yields 0.071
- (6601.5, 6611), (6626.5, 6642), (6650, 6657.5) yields -0.011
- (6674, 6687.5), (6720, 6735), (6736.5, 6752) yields 0.012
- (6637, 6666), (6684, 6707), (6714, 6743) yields 0.047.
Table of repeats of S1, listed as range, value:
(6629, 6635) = 14.8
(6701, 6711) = 11.8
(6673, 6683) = 13.6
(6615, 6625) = 13.4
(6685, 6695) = 13.4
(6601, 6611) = 14.4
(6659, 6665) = 14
